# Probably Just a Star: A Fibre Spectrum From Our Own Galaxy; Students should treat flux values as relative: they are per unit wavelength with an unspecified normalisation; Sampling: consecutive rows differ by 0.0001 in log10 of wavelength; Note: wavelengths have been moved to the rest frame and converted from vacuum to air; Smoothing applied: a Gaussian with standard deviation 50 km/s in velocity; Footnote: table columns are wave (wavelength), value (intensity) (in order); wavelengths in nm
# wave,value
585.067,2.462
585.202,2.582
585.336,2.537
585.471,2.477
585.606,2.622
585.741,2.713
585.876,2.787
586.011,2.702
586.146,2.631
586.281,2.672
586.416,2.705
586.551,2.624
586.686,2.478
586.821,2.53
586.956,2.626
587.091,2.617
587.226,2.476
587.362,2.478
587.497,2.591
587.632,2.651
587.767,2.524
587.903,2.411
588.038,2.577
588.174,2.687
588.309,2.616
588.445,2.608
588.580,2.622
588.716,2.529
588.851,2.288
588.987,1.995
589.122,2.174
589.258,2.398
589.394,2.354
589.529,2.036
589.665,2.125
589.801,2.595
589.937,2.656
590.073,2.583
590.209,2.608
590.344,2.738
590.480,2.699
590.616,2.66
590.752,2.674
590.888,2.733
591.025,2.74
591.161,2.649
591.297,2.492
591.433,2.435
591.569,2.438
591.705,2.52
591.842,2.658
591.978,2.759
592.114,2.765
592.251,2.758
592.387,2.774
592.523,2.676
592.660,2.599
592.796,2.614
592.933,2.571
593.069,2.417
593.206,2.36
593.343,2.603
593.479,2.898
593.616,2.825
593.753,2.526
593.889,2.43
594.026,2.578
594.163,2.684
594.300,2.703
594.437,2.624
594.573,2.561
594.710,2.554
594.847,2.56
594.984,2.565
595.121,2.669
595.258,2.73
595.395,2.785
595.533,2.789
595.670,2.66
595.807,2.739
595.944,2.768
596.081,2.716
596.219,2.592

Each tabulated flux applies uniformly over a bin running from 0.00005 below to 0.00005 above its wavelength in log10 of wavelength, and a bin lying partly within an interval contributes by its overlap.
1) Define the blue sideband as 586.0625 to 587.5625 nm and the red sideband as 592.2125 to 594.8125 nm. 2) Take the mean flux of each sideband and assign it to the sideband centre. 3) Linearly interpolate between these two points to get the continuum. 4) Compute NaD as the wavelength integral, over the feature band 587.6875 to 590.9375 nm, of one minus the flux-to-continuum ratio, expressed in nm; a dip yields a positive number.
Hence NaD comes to 0.13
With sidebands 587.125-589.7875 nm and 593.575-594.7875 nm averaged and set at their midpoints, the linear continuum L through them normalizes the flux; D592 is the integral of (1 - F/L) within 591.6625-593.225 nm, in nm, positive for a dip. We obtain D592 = -0.05 nm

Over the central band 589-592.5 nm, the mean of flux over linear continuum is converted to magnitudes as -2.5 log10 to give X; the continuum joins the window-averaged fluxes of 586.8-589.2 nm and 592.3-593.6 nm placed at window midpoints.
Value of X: 0.01 mag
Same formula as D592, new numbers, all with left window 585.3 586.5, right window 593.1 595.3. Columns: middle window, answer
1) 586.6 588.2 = 0.06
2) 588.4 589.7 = 0.16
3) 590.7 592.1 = 0.01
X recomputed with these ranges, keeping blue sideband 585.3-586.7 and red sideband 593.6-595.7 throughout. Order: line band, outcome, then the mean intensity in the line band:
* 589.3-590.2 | 0.10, 2.4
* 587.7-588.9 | 0.04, 2.54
